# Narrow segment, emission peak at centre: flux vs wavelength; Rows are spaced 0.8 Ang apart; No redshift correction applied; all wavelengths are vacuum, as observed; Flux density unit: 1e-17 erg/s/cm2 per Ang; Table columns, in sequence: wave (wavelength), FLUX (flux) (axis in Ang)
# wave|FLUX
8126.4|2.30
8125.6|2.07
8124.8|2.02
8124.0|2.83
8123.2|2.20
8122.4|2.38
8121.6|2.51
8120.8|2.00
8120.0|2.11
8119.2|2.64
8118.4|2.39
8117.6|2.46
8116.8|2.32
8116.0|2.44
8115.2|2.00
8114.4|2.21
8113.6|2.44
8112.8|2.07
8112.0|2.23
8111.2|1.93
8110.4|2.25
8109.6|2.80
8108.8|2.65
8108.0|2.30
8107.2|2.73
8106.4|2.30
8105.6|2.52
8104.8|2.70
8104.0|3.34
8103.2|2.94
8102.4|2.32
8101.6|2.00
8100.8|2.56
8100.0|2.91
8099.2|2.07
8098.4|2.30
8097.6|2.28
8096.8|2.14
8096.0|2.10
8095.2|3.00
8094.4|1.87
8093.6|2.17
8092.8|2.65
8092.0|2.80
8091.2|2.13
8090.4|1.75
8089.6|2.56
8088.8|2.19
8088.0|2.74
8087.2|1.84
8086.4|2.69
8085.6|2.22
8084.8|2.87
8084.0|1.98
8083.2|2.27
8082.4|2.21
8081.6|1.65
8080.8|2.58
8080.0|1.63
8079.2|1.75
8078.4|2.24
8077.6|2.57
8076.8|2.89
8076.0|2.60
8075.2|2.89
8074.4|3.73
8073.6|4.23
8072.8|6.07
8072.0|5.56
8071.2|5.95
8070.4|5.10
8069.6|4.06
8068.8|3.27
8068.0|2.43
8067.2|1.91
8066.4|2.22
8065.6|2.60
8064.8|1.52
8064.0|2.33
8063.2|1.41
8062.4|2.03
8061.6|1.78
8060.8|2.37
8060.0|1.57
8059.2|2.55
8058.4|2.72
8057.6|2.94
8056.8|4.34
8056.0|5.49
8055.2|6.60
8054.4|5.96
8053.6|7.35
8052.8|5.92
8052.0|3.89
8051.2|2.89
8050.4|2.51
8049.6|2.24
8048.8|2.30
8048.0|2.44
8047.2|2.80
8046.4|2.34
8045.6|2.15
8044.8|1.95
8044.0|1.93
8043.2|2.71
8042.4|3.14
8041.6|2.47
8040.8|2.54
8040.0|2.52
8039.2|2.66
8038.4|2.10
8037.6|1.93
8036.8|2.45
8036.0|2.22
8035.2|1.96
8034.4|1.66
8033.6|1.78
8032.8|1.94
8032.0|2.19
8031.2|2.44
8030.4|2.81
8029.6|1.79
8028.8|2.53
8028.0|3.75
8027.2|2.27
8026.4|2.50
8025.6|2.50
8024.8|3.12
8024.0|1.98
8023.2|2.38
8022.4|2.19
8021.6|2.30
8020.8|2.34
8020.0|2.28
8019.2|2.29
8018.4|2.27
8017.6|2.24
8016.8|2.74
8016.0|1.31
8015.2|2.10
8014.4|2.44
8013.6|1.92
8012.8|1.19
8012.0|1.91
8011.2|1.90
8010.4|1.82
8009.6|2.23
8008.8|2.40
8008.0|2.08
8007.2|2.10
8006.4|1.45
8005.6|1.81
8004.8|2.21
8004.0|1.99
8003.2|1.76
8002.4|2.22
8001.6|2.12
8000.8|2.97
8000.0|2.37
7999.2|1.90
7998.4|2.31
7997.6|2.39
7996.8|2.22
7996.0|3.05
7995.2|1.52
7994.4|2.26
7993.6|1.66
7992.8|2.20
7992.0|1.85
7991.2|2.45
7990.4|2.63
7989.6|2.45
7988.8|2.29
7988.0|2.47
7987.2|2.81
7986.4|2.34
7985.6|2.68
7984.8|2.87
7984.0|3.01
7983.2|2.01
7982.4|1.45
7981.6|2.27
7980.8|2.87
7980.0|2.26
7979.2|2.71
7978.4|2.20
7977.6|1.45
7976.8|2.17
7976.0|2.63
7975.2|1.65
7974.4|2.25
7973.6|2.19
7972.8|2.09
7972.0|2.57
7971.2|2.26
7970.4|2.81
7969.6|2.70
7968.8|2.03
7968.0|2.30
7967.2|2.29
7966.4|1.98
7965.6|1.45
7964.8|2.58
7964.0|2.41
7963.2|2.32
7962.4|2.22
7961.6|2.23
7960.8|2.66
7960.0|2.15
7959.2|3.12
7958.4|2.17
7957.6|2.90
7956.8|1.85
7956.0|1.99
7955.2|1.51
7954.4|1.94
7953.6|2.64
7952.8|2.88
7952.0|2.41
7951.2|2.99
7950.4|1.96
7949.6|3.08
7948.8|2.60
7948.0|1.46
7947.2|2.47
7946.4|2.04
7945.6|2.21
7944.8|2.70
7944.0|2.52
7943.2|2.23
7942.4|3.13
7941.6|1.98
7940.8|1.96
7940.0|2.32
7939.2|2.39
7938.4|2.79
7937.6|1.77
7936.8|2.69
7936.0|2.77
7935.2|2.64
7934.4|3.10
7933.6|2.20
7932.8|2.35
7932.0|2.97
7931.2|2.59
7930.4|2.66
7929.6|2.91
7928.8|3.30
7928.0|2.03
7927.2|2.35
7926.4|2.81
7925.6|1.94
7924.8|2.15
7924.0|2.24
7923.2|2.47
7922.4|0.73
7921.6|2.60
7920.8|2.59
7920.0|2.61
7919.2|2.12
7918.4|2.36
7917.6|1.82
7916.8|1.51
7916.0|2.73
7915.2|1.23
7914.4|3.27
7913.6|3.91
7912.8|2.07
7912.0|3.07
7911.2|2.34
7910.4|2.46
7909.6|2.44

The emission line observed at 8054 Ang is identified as [S II] 6716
